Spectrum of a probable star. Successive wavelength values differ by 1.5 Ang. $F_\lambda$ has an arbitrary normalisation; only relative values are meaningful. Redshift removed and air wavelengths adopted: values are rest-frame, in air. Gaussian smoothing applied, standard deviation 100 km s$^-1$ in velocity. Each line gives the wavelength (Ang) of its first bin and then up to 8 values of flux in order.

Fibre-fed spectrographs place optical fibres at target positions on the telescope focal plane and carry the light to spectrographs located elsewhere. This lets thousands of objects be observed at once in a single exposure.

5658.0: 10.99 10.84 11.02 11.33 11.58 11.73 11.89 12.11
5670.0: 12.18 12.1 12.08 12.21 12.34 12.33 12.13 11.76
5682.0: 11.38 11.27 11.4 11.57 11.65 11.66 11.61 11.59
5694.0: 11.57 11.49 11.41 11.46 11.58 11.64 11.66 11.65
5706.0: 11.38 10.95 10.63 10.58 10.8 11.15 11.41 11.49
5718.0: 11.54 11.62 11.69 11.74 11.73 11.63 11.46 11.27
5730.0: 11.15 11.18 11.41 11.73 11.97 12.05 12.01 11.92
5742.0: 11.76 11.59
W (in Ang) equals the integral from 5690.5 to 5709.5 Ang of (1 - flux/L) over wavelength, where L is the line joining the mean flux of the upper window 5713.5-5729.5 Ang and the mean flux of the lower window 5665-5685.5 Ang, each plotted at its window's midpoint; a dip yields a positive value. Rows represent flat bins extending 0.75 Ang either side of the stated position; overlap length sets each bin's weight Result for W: 0.5 Ang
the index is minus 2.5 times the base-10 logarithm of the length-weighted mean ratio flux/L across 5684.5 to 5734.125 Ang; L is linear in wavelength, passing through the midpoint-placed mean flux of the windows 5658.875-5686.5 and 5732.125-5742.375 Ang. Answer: 0.04 mag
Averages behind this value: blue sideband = 11.8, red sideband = 11.8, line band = 11.4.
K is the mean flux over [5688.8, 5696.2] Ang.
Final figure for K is 11.6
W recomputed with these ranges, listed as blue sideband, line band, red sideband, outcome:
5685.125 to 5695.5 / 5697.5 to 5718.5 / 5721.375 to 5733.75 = 0.45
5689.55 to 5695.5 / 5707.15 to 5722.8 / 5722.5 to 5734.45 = 0.36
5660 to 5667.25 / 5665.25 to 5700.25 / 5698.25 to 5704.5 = -0.74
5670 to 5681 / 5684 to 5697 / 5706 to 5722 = 0.25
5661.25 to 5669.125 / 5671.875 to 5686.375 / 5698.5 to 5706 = -0.28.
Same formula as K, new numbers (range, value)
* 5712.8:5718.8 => 11.4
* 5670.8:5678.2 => 12.2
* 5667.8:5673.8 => 12.1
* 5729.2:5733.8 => 11.3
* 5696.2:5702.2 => 11.5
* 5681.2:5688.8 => 11.5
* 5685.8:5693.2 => 11.6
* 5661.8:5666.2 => 11.5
